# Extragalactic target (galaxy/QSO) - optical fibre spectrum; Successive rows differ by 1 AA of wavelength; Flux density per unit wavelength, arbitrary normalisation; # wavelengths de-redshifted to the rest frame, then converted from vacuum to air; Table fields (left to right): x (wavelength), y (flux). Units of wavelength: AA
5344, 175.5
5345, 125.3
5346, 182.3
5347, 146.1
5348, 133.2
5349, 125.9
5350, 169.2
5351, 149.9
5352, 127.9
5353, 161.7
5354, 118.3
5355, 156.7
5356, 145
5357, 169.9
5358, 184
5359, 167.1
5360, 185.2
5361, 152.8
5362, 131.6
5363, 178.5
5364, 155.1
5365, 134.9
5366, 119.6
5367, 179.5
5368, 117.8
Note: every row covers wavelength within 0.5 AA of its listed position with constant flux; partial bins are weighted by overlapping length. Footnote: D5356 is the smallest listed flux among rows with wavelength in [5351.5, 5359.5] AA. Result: 118.3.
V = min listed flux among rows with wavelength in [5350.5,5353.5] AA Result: 127.9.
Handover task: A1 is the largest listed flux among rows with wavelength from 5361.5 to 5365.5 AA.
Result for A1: 178.5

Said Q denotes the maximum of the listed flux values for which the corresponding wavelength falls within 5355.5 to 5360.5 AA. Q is 185.2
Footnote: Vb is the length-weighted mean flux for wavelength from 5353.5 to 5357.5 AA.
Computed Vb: 147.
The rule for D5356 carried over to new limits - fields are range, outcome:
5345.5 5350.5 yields 125.9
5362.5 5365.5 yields 134.9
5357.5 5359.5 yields 167.1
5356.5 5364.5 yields 131.6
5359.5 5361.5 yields 152.8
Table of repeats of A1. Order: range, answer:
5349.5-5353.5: 169.2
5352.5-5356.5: 161.7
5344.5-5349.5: 182.3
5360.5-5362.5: 152.8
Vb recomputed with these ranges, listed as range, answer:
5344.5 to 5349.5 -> 143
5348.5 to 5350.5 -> 148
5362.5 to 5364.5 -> 167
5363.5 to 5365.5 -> 145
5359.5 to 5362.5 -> 157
